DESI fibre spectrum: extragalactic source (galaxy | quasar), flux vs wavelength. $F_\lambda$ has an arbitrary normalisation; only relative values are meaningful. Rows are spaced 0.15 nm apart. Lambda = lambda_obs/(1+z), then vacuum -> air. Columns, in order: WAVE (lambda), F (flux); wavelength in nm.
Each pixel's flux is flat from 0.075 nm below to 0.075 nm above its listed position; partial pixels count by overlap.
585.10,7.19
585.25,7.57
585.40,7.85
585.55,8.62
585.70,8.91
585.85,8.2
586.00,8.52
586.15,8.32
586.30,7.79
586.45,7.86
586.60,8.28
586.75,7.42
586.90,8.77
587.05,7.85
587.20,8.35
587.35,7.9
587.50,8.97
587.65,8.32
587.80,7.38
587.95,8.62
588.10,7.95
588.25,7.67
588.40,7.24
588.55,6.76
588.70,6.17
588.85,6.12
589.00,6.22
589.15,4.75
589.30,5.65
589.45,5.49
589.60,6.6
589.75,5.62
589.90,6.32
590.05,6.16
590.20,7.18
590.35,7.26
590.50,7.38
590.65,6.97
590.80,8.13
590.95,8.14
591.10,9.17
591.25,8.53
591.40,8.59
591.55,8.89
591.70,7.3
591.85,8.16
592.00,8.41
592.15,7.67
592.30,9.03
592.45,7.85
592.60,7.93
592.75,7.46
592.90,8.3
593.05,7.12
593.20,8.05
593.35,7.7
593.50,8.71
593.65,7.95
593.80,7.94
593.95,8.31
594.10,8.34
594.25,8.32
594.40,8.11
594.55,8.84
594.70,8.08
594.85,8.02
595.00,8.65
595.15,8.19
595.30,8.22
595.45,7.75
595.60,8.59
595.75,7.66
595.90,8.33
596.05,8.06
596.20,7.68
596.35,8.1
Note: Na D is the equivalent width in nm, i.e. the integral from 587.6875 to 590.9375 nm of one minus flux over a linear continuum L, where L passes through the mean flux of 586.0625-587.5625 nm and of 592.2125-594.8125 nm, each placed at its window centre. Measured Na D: 0.54 nm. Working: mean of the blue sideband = 8.15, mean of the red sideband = 8.12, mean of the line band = 6.79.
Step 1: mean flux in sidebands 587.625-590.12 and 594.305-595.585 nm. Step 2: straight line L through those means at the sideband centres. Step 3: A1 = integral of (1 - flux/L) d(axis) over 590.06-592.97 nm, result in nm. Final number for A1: -0.258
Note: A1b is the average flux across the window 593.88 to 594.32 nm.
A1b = 8.32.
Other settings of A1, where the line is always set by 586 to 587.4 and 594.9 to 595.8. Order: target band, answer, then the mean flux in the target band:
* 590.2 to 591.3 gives 0.04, 7.87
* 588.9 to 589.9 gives 0.29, 5.78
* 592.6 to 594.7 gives 0.02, 8.08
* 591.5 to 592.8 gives 0.01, 8.07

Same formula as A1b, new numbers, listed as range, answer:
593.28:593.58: 8.21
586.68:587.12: 8.02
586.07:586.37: 8.07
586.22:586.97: 8.02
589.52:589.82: 6.11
